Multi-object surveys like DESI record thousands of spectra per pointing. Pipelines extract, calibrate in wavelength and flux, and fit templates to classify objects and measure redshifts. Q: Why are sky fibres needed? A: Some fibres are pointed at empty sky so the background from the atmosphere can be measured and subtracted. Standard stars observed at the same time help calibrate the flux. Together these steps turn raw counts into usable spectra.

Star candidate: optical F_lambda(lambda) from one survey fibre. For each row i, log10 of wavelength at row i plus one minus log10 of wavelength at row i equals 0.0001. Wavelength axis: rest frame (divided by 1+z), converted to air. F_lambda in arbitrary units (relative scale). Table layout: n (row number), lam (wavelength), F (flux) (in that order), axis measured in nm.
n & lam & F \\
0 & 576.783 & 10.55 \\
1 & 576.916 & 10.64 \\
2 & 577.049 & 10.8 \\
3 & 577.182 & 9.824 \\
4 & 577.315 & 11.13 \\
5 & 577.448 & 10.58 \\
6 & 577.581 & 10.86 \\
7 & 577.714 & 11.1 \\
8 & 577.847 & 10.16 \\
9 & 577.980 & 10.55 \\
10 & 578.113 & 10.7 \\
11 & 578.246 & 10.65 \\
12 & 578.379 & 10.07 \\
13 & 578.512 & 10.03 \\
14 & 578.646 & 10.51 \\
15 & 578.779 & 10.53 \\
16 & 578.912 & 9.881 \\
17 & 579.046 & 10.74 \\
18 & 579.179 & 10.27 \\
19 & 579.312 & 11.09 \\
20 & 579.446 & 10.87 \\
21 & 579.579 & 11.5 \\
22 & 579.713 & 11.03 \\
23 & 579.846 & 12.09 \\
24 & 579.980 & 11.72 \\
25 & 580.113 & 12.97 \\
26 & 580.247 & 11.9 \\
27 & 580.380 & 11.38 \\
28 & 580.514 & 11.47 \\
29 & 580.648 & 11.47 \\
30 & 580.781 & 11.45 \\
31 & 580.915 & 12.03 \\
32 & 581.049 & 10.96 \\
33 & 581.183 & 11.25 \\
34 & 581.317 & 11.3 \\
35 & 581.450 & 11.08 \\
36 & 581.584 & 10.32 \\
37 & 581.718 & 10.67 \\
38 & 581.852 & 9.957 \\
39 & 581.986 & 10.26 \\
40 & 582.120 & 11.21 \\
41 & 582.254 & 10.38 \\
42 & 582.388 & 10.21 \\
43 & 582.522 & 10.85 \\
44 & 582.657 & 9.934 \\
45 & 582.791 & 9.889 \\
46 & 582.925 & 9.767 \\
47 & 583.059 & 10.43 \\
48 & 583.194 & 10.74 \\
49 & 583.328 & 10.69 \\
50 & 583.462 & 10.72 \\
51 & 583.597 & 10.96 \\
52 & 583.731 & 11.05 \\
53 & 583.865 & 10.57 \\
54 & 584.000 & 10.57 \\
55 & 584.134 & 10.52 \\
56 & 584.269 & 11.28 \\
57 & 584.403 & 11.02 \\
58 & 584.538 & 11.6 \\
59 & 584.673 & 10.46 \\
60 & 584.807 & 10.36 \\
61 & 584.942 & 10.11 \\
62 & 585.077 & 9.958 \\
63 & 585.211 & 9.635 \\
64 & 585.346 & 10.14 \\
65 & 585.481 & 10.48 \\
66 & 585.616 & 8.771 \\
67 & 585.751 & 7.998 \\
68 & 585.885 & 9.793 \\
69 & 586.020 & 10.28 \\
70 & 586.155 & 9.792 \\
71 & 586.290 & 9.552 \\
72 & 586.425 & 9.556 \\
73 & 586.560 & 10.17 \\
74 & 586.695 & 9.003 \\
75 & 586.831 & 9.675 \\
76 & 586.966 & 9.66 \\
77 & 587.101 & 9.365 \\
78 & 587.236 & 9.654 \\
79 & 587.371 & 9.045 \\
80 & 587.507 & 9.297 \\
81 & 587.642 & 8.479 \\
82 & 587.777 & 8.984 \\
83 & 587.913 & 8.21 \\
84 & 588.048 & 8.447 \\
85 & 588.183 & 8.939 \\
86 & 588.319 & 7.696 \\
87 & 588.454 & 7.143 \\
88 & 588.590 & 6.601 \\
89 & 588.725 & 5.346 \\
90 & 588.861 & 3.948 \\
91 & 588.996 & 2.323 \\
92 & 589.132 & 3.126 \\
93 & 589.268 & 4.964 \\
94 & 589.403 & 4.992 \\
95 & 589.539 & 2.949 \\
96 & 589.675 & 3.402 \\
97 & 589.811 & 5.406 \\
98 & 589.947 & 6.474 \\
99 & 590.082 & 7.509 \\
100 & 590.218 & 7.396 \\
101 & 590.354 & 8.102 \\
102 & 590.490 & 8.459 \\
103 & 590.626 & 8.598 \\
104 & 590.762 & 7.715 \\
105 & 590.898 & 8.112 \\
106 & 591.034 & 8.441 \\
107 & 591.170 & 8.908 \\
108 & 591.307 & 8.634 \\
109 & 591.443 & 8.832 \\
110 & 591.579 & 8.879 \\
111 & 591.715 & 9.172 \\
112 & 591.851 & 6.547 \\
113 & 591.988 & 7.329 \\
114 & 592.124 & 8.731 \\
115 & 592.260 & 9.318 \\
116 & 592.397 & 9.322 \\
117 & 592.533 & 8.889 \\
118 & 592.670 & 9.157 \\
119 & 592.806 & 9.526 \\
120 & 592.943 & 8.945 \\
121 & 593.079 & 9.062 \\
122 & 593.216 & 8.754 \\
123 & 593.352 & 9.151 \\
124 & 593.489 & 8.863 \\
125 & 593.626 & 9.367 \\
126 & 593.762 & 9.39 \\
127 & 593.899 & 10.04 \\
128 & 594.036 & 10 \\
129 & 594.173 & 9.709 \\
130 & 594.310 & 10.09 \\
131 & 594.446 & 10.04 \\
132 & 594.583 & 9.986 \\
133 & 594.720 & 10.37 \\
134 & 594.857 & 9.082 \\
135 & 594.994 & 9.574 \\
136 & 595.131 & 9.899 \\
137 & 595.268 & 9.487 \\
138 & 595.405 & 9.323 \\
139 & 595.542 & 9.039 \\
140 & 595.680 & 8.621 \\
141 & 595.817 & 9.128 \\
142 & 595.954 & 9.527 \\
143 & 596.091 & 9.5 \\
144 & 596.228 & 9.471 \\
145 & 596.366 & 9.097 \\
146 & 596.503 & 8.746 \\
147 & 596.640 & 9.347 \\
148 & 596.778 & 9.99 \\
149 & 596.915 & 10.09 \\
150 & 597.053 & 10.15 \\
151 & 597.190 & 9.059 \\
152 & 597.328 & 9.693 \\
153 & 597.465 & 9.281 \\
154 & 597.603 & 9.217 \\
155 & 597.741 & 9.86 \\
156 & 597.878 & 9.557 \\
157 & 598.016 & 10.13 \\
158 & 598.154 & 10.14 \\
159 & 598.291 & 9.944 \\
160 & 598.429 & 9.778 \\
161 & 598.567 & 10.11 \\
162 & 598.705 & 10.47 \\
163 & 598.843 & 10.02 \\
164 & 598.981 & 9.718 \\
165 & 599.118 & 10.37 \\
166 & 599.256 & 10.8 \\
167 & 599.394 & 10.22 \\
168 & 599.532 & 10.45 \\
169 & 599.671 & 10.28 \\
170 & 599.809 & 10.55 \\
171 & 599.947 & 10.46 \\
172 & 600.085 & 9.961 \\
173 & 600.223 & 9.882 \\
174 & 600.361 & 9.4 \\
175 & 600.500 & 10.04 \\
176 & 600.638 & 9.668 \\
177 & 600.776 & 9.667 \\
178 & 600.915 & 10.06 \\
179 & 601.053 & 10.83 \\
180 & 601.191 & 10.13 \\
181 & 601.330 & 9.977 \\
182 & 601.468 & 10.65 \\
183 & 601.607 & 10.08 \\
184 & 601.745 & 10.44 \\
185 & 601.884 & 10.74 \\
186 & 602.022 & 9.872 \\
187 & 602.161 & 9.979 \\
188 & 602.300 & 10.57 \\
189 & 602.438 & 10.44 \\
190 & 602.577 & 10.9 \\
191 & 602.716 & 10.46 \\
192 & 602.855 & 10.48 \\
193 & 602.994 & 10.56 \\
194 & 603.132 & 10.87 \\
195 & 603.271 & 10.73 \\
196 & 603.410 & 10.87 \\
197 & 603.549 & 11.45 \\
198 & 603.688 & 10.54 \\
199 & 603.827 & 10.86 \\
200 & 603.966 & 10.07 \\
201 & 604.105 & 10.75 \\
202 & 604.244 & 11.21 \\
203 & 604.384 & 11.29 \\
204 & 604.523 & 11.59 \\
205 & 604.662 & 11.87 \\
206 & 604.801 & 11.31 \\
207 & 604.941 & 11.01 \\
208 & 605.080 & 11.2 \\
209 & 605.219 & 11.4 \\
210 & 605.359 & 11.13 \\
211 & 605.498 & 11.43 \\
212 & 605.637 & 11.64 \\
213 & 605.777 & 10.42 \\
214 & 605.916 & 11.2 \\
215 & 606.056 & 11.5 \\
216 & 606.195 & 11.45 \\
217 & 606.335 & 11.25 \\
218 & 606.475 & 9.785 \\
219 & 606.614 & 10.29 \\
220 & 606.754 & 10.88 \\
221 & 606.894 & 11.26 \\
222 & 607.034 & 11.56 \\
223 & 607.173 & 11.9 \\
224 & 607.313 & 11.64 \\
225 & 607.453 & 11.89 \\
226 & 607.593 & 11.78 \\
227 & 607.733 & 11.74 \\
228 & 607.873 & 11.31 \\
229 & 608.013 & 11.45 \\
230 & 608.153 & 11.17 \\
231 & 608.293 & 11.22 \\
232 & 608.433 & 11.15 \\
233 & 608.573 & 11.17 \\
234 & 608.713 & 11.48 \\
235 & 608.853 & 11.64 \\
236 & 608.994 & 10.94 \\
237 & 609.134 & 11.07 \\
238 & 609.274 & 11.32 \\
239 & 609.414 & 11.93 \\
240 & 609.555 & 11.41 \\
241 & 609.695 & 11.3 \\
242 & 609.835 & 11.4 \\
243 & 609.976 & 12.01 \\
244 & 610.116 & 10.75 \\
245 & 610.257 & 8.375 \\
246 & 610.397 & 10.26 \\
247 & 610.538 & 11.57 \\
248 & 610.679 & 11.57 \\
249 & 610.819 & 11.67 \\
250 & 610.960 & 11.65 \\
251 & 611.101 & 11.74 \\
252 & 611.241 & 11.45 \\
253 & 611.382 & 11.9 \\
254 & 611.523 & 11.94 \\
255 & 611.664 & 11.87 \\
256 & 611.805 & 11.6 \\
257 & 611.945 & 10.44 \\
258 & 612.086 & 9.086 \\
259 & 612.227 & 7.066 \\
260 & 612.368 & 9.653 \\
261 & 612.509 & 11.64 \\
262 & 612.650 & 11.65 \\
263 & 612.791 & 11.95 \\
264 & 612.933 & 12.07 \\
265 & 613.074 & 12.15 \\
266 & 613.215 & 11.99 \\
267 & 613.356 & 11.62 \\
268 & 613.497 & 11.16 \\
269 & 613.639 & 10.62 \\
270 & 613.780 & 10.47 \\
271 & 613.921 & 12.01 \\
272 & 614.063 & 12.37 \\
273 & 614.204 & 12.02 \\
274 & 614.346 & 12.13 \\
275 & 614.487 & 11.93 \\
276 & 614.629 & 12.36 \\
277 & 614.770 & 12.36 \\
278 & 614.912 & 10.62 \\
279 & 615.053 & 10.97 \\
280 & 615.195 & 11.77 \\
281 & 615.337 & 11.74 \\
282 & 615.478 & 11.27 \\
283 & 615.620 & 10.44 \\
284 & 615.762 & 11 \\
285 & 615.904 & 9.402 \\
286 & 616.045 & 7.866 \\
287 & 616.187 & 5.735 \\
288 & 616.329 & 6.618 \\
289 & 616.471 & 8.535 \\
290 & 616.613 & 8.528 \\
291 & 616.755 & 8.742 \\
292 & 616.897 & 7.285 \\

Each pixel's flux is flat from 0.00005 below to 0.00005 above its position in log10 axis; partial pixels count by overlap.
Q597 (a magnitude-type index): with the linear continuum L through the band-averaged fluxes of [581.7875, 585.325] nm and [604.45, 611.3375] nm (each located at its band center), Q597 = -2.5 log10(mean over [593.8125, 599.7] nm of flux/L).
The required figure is 0.123 mag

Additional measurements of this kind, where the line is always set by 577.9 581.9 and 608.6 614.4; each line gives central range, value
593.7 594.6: 0.13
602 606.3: 0.02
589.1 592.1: 0.49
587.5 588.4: 0.29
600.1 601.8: 0.11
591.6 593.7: 0.25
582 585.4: 0.05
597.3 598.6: 0.14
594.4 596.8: 0.18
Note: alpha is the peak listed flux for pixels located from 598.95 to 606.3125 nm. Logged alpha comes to 11.87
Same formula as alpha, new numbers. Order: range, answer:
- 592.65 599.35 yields 10.8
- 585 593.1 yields 10.48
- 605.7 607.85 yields 11.9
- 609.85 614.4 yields 12.37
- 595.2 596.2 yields 9.527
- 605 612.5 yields 12.01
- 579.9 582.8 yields 12.97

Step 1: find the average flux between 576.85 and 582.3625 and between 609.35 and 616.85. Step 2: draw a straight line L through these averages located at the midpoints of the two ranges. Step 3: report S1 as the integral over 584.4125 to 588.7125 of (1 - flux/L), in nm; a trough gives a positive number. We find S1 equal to 0.63 nm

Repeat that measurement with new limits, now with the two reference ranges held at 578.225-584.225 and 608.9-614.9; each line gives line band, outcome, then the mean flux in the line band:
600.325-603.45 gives 0.229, 10.3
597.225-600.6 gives 0.335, 10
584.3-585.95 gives 0.128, 10.1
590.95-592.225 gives 0.300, 8.41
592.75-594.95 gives 0.300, 9.52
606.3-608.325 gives -0.009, 11.3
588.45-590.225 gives 0.972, 4.96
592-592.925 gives 0.166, 9.03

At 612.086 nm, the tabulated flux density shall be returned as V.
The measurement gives 9.086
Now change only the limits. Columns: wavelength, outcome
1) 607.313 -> 11.64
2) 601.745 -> 10.44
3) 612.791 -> 11.95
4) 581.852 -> 9.957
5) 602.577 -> 10.9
